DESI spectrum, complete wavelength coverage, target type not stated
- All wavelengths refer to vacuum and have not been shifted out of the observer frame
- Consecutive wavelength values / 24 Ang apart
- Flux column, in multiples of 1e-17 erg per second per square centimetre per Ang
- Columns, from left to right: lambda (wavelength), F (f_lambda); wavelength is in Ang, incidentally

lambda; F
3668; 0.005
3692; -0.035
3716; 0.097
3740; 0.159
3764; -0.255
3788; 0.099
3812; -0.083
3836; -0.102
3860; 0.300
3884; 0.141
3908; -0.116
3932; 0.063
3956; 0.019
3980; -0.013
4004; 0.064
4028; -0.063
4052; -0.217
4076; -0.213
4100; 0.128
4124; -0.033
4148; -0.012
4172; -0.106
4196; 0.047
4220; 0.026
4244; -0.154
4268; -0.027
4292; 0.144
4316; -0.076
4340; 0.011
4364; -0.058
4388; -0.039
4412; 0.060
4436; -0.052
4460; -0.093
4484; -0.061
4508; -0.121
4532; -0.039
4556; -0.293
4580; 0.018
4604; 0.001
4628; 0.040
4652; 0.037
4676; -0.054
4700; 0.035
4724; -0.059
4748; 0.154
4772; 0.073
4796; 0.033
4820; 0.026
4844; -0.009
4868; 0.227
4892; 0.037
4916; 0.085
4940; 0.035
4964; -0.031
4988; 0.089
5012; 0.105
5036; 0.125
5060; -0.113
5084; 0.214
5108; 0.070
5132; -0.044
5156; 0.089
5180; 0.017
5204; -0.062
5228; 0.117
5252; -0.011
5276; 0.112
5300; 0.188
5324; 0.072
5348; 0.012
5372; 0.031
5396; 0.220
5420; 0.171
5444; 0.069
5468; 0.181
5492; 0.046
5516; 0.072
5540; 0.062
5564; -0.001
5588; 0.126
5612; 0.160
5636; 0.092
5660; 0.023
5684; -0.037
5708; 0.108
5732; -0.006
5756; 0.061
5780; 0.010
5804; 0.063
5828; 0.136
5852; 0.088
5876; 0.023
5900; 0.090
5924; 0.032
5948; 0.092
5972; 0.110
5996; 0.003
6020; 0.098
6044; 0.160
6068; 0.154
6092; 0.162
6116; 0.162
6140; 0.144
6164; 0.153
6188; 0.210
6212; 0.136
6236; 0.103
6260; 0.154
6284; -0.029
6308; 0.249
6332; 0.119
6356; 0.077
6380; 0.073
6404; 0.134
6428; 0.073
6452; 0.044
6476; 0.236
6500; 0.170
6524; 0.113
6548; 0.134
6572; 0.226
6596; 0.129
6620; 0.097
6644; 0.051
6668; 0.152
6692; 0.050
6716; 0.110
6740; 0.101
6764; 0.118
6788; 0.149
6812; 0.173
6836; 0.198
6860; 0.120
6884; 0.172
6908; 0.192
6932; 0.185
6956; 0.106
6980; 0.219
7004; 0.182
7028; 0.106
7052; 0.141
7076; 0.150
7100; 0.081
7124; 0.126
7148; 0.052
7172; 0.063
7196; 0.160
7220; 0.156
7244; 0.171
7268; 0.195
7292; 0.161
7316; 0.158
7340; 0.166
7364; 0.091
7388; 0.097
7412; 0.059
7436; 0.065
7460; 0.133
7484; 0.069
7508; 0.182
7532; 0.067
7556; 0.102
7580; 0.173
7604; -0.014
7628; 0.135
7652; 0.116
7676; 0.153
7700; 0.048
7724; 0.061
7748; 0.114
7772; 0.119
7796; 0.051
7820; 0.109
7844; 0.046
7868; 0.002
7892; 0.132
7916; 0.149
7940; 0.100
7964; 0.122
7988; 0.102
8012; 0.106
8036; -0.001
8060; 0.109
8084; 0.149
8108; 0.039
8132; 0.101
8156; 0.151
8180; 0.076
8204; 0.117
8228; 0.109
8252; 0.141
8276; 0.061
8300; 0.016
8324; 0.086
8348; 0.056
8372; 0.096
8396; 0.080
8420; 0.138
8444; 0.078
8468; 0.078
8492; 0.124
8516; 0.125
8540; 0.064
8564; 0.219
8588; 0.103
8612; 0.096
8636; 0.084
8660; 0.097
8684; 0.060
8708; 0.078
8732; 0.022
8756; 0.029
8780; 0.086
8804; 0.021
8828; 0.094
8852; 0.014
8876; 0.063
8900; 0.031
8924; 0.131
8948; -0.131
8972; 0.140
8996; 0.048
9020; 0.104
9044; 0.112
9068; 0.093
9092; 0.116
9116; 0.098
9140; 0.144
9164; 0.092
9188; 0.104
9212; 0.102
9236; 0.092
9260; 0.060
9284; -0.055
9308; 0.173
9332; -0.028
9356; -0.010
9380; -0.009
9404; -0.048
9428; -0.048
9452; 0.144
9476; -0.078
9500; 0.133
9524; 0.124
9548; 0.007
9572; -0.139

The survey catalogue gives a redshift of 0.305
